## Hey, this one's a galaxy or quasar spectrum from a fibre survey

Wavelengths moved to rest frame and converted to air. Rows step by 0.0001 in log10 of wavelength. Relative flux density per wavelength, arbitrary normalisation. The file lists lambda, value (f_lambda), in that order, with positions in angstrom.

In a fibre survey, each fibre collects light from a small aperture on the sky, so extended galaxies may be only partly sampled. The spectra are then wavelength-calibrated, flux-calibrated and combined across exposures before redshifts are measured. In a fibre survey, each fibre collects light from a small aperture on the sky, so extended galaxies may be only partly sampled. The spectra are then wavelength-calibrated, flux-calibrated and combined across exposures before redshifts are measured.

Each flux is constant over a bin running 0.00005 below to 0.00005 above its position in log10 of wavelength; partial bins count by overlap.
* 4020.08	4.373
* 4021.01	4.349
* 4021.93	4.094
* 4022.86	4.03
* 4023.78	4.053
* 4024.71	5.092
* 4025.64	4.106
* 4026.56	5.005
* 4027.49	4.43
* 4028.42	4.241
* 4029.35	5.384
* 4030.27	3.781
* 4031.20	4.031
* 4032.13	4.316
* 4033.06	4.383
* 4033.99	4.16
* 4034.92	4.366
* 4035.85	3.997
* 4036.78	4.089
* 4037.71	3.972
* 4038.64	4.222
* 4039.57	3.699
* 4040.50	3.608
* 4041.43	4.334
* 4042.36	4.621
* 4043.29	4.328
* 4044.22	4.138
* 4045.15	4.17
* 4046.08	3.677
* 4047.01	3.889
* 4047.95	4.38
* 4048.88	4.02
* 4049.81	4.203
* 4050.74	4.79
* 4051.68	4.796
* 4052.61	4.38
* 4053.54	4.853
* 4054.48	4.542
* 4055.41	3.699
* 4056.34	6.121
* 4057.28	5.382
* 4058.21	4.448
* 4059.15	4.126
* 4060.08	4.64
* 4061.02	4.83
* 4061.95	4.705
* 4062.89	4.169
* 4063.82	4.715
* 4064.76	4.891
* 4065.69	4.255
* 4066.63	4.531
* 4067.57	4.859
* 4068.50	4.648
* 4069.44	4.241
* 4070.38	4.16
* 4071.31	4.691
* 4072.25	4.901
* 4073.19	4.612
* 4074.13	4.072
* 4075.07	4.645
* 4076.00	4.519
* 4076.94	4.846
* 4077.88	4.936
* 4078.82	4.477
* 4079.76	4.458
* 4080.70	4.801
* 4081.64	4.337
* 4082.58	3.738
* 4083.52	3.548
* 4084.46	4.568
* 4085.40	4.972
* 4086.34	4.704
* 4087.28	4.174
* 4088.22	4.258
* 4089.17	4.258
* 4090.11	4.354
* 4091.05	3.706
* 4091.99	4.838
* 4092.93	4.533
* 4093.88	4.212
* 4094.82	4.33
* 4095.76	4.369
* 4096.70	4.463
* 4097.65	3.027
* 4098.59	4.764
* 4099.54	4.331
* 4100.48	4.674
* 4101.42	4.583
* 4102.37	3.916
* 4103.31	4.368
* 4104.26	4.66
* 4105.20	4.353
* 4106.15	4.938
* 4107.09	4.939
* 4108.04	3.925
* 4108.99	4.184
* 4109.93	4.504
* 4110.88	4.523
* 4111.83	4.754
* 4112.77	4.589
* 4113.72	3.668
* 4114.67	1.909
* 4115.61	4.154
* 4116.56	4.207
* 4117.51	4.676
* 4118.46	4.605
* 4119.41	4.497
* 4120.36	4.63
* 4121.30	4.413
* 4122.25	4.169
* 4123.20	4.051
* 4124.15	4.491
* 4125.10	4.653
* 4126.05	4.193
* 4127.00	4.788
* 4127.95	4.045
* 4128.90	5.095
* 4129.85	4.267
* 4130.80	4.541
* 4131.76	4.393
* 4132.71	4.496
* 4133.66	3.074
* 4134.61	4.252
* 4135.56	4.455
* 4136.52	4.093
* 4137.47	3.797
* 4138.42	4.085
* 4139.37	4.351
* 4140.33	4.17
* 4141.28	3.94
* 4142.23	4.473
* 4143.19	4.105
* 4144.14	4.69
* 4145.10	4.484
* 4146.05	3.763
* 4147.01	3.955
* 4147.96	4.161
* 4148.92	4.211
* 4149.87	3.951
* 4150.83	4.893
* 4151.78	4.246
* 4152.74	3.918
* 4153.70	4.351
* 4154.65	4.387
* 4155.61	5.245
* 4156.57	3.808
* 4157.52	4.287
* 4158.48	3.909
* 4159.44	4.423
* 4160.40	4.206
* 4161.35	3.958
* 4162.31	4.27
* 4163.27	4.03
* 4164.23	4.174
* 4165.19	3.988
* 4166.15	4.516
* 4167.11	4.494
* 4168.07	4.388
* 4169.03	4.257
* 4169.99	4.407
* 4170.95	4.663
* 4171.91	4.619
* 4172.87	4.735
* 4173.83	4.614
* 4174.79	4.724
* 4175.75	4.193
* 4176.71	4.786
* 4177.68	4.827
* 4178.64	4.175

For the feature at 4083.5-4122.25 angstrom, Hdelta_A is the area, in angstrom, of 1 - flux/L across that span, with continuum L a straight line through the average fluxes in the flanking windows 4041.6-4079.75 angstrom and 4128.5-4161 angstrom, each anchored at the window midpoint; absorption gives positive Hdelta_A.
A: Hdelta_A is 0.51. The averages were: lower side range 4.52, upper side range 4.25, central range 4.33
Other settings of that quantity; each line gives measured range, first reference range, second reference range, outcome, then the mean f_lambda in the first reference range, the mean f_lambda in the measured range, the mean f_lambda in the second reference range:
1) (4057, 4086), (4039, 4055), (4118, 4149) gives -1.82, 4.26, 4.54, 4.28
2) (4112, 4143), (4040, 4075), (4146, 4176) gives 0.96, 4.47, 4.23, 4.31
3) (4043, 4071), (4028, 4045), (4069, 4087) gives -0.94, 4.2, 4.49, 4.48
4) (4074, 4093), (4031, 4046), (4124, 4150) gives -1.04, 4.14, 4.42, 4.25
